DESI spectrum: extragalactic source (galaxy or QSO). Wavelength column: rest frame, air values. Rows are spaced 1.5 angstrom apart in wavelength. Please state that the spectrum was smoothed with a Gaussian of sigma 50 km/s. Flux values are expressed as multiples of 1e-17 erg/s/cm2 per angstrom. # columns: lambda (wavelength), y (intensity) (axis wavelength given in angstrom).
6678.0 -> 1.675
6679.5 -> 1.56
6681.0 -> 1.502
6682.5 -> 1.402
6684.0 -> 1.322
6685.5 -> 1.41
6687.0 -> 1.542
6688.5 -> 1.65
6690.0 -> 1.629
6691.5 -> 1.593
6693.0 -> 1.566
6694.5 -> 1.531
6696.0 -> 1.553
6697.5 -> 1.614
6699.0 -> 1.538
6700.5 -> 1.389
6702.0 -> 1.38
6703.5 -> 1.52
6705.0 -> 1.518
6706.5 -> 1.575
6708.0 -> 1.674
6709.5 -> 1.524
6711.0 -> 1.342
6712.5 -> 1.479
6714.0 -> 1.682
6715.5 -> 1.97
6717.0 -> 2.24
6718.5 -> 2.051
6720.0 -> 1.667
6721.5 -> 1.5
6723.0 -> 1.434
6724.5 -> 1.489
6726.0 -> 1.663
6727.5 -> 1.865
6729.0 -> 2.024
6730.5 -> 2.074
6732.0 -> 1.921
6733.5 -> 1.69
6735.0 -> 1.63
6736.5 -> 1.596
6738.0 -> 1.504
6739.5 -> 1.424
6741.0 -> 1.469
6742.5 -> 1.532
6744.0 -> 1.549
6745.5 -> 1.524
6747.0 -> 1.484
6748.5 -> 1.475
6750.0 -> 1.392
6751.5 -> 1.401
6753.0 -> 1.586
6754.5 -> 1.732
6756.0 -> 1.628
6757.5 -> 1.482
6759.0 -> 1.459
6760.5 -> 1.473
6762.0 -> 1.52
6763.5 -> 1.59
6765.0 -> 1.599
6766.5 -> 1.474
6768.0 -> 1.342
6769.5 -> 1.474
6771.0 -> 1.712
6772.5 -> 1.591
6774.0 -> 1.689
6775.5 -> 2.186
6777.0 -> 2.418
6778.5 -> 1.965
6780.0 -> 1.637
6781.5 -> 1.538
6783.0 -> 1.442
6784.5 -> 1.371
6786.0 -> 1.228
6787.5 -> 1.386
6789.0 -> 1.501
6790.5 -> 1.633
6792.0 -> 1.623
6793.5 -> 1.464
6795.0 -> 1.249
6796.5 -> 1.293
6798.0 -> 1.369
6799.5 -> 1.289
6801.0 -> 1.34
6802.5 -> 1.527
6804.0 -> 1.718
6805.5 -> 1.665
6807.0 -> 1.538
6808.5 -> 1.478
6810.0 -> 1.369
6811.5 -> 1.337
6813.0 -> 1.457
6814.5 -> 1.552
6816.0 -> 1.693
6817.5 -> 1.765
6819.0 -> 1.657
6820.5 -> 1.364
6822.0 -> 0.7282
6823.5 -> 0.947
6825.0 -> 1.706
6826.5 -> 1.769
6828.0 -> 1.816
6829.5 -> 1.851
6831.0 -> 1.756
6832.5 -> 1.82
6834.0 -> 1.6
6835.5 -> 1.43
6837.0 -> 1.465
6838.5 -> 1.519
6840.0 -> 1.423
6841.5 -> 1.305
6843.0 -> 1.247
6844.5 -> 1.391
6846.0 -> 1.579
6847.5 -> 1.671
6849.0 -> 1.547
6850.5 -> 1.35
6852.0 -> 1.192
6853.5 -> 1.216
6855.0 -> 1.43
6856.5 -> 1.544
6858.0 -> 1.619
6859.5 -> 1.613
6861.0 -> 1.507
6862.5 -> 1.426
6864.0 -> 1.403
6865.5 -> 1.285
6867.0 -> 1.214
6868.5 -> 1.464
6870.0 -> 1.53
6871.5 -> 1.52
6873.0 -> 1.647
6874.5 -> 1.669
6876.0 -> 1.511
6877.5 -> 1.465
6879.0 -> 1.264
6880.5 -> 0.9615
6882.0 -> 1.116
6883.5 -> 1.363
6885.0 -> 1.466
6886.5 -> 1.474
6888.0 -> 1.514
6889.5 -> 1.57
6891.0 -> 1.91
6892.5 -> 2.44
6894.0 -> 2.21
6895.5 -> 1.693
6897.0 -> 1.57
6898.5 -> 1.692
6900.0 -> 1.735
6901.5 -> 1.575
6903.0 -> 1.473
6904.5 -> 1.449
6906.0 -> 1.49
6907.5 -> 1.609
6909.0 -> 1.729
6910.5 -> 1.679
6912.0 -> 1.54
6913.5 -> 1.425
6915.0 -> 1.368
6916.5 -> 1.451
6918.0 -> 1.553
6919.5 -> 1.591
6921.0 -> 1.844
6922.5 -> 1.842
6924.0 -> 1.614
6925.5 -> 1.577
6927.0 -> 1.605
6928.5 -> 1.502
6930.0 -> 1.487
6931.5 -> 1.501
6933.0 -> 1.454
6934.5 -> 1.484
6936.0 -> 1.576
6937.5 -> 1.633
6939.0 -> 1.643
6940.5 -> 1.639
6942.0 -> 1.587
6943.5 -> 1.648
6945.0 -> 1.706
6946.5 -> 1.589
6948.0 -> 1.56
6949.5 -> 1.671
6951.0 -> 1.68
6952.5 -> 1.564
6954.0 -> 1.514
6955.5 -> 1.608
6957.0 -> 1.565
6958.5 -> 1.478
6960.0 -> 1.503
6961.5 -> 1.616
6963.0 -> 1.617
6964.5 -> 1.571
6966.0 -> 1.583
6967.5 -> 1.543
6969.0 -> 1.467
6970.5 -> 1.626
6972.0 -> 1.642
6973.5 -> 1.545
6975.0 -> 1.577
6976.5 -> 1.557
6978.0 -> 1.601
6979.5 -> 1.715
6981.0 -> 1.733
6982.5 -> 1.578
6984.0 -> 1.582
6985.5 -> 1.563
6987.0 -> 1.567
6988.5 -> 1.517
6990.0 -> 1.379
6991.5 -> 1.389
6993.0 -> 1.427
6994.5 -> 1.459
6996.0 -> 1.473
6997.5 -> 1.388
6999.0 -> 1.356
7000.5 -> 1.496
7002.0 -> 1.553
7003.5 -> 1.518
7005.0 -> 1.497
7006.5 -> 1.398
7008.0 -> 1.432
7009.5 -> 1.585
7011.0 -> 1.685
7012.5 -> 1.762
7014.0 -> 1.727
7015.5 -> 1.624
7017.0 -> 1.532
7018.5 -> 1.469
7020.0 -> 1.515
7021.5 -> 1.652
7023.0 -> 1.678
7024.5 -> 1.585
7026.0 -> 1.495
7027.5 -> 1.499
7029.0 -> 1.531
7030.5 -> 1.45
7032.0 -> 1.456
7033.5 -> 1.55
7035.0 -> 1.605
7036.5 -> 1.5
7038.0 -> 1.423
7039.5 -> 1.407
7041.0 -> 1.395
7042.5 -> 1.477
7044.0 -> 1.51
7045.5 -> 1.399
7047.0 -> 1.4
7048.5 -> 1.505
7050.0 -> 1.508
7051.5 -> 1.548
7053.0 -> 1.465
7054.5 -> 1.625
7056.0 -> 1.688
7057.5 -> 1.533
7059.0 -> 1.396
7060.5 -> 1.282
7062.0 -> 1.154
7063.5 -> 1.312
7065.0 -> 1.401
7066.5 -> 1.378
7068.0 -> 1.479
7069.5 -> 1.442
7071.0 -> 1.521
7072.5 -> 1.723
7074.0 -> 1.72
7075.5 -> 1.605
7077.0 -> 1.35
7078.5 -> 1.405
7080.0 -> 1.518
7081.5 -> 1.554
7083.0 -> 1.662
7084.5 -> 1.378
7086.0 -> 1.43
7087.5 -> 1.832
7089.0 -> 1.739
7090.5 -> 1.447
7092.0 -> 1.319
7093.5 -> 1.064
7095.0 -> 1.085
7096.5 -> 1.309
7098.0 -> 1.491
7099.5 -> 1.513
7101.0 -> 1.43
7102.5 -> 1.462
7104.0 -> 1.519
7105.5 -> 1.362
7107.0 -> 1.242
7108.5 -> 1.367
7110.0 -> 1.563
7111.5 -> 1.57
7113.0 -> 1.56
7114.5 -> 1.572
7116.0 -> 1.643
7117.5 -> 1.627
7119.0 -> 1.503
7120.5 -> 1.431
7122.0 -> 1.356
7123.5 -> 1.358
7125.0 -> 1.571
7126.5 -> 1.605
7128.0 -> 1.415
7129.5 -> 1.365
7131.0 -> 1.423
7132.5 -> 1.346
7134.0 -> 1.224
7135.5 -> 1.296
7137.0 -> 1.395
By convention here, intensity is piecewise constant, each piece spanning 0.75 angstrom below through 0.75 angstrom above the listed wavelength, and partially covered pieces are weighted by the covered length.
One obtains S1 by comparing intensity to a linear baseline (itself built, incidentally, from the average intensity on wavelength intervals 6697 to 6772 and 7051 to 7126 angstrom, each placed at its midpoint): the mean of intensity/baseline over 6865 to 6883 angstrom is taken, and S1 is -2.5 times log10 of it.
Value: 0.12 mag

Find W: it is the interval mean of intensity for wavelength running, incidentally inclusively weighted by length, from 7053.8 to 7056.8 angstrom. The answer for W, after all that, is 1.65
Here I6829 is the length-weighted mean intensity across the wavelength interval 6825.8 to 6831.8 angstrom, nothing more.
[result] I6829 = 1.8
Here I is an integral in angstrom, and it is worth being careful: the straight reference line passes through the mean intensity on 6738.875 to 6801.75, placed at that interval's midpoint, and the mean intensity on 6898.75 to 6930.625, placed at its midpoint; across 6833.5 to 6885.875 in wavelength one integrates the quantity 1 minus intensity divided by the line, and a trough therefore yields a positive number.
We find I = 4.6 angstrom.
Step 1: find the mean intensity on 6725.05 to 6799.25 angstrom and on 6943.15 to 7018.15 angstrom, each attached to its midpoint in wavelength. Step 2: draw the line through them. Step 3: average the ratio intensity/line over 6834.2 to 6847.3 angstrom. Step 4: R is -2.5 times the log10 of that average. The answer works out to 0.10 mag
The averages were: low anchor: 1.59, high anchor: 1.56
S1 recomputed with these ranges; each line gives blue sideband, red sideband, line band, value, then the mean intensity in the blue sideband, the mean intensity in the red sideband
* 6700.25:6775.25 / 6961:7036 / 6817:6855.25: 0.07 mag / 1.61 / 1.55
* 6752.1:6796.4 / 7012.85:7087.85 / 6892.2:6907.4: -0.11 mag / 1.58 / 1.51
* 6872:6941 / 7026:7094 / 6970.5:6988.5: -0.05 mag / 1.58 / 1.48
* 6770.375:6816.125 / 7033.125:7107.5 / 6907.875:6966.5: -0.06 mag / 1.55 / 1.46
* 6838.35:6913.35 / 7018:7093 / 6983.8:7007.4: 0.02 mag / 1.52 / 1.5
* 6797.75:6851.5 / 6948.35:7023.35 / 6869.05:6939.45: -0.03 mag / 1.5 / 1.55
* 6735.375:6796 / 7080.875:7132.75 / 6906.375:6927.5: -0.06 mag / 1.56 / 1.46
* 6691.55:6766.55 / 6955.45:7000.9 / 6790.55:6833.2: 0.05 mag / 1.6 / 1.54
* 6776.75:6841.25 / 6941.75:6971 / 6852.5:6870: 0.08 mag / 1.52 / 1.58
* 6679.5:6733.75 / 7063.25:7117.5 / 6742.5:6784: 0.00 mag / 1.62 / 1.47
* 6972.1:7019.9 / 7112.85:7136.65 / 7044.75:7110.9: 0.02 mag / 1.54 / 1.45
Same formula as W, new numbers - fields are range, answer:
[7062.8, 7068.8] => 1.39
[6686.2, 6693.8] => 1.59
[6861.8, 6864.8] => 1.41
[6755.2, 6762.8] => 1.51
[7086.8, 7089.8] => 1.78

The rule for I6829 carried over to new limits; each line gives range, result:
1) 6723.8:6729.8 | 1.77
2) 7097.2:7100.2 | 1.5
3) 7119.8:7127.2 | 1.46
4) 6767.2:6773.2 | 1.53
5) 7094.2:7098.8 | 1.29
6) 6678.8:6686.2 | 1.44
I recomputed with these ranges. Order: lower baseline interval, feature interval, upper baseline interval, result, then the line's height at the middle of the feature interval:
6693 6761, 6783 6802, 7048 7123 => 2.2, 1.58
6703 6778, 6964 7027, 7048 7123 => -1.4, 1.51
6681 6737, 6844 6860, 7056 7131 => 1.0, 1.57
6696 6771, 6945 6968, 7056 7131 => -1.0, 1.51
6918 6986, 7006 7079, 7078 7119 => 0.6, 1.52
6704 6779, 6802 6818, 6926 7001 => 0.6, 1.62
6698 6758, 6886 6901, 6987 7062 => -2.2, 1.55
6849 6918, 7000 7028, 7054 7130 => -1.4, 1.49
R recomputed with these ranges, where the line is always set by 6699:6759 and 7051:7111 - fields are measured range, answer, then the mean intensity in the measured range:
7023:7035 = -0.032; 1.53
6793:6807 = 0.103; 1.44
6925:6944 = -0.028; 1.56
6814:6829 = 0.048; 1.5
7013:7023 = -0.079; 1.6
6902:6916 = 0.004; 1.53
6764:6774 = 0.036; 1.55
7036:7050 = 0.019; 1.45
